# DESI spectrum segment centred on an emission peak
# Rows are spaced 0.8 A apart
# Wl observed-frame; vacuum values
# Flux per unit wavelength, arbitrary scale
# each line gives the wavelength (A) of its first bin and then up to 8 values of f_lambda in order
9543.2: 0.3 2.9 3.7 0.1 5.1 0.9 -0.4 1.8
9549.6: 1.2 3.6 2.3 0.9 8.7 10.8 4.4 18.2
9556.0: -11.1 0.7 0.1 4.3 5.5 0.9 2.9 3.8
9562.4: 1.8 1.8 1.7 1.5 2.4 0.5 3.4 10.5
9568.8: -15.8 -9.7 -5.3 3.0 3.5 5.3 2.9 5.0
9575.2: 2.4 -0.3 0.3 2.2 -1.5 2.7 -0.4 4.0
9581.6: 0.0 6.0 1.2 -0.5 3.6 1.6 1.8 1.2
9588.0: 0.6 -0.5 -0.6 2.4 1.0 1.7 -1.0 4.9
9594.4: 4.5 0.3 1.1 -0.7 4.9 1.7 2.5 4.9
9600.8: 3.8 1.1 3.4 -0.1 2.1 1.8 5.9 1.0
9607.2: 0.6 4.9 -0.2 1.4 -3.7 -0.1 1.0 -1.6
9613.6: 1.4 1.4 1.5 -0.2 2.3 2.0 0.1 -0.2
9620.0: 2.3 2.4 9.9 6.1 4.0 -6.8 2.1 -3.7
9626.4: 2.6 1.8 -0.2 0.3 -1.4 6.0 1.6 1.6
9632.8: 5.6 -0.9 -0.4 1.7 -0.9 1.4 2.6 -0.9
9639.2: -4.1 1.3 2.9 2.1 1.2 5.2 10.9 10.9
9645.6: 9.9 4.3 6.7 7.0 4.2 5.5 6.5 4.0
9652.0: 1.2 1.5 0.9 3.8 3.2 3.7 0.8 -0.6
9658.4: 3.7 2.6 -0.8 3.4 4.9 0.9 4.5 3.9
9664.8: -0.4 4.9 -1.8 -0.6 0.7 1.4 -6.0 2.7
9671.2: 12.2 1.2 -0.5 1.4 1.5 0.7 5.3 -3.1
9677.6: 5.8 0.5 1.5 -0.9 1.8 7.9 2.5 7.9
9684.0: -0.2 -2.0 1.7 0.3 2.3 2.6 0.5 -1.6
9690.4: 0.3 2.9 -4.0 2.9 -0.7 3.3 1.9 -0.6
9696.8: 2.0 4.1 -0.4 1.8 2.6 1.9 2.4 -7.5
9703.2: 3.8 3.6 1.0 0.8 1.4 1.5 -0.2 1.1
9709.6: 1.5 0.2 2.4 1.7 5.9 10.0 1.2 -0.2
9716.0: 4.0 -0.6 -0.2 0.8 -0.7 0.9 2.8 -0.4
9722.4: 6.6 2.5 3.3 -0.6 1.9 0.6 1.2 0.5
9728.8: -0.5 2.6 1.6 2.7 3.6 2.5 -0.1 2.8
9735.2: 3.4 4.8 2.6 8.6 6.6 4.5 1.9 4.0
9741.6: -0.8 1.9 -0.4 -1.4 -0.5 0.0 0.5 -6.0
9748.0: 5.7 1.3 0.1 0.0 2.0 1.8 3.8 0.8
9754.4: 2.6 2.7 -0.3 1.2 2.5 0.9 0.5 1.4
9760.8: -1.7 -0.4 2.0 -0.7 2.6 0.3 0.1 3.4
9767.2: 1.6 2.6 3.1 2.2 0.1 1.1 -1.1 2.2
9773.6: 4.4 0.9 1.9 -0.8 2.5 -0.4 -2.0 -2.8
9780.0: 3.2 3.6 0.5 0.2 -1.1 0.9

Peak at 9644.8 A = [O III]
